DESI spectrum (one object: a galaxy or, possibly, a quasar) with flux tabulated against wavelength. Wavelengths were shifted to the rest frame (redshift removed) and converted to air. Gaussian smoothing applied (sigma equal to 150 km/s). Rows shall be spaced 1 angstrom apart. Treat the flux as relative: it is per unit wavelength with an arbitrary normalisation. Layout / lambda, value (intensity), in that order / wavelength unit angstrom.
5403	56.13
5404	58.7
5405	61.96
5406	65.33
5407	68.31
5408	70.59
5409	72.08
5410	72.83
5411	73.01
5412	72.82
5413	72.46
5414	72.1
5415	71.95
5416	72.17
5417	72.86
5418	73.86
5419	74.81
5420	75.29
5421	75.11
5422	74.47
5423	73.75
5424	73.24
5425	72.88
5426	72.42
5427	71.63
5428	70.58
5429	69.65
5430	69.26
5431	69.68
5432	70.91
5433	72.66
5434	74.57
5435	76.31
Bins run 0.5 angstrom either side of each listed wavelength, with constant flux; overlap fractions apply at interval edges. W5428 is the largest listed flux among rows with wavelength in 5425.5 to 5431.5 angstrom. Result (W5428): 72.42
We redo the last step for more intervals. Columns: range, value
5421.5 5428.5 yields 74.47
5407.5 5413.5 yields 73.01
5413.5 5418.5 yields 73.86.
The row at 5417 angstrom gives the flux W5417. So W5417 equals 72.86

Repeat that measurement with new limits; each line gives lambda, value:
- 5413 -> 72.46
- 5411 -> 73.01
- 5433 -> 72.66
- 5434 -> 74.57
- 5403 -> 56.13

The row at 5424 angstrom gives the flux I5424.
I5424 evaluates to 73.24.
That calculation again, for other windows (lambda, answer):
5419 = 74.81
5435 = 76.31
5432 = 70.91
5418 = 73.86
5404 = 58.7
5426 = 72.42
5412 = 72.82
